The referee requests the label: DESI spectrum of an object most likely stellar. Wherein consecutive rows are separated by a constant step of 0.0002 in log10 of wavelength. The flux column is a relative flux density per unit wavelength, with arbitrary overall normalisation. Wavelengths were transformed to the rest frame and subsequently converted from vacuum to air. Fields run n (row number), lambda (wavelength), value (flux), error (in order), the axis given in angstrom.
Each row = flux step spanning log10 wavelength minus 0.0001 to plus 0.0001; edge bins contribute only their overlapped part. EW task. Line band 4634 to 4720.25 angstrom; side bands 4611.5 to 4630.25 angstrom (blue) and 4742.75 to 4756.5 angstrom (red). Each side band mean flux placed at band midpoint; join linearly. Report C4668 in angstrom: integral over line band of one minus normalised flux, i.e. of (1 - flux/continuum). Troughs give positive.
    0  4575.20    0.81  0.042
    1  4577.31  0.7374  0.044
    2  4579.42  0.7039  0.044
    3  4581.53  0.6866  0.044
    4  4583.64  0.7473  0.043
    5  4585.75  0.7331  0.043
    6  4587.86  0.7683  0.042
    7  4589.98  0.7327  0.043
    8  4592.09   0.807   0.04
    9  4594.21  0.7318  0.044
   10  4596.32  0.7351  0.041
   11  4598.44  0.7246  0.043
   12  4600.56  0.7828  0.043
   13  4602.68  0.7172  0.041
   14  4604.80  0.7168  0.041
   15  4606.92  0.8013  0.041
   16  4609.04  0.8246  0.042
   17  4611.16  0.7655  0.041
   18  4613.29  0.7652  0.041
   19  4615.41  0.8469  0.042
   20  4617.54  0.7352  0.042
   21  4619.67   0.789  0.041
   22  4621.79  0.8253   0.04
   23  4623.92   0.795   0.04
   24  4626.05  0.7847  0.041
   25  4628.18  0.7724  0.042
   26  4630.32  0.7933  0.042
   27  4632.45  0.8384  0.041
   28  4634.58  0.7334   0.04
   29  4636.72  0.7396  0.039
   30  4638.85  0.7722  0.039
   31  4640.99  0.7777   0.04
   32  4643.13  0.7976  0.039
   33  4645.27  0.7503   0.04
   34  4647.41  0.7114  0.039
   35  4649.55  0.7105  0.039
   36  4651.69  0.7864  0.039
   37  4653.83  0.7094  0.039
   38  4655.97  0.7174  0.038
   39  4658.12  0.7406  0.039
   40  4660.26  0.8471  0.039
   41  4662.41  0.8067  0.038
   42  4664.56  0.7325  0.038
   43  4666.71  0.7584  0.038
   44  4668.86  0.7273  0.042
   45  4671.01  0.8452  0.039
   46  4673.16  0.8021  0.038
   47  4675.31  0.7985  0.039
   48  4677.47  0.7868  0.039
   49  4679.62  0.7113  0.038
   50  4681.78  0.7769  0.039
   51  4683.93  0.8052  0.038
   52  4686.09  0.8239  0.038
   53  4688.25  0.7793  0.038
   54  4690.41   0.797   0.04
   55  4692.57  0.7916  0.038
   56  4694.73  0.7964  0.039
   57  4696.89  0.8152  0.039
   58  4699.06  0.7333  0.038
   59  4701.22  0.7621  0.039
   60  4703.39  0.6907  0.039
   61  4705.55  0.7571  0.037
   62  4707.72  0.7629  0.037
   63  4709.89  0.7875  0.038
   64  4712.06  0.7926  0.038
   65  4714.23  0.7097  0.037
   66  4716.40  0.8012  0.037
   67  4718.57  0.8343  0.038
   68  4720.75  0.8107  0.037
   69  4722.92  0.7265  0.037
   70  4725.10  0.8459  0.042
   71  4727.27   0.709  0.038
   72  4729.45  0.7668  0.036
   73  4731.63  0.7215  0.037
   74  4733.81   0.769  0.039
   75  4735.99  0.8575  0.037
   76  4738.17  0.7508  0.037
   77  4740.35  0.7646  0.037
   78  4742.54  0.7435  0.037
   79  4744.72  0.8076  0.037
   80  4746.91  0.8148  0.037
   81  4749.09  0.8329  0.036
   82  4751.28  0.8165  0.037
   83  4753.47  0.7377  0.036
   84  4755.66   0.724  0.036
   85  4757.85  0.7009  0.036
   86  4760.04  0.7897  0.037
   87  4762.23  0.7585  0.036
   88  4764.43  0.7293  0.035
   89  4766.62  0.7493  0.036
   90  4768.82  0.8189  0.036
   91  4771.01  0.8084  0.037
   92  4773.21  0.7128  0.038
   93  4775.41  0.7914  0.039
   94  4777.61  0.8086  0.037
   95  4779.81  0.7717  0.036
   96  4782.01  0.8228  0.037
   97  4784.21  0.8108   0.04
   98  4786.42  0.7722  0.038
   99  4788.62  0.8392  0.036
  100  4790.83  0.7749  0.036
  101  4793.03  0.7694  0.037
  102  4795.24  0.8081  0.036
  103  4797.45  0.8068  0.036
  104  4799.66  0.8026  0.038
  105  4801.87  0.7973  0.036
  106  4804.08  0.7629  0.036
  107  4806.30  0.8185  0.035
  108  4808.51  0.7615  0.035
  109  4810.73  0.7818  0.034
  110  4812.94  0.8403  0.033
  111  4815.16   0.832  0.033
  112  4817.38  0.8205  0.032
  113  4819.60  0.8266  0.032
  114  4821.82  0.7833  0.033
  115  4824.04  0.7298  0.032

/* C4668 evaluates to 1.95 angstrom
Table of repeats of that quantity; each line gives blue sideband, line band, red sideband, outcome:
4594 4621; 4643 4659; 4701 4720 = 0.6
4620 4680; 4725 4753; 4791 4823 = 0.2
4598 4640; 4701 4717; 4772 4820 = 0.6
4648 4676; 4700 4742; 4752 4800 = 0.2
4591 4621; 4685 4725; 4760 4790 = 0.0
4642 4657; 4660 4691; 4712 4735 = -1.4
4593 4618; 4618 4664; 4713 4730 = -0.2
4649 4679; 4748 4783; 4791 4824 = 0.7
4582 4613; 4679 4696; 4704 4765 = -0.5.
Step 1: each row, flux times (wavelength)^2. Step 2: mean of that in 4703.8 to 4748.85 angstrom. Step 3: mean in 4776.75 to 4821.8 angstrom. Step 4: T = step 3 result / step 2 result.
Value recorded 1.06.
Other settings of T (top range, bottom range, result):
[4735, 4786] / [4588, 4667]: 1.07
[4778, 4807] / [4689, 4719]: 1.07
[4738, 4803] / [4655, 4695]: 1.04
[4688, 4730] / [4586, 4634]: 1.04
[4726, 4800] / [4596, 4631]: 1.07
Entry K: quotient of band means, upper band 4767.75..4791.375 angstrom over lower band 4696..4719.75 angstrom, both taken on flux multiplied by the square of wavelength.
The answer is 1.1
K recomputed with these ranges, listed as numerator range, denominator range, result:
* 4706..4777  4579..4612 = 1.10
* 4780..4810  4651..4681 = 1.09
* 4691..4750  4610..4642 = 1.03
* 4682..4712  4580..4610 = 1.08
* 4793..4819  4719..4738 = 1.07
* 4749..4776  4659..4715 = 1.02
